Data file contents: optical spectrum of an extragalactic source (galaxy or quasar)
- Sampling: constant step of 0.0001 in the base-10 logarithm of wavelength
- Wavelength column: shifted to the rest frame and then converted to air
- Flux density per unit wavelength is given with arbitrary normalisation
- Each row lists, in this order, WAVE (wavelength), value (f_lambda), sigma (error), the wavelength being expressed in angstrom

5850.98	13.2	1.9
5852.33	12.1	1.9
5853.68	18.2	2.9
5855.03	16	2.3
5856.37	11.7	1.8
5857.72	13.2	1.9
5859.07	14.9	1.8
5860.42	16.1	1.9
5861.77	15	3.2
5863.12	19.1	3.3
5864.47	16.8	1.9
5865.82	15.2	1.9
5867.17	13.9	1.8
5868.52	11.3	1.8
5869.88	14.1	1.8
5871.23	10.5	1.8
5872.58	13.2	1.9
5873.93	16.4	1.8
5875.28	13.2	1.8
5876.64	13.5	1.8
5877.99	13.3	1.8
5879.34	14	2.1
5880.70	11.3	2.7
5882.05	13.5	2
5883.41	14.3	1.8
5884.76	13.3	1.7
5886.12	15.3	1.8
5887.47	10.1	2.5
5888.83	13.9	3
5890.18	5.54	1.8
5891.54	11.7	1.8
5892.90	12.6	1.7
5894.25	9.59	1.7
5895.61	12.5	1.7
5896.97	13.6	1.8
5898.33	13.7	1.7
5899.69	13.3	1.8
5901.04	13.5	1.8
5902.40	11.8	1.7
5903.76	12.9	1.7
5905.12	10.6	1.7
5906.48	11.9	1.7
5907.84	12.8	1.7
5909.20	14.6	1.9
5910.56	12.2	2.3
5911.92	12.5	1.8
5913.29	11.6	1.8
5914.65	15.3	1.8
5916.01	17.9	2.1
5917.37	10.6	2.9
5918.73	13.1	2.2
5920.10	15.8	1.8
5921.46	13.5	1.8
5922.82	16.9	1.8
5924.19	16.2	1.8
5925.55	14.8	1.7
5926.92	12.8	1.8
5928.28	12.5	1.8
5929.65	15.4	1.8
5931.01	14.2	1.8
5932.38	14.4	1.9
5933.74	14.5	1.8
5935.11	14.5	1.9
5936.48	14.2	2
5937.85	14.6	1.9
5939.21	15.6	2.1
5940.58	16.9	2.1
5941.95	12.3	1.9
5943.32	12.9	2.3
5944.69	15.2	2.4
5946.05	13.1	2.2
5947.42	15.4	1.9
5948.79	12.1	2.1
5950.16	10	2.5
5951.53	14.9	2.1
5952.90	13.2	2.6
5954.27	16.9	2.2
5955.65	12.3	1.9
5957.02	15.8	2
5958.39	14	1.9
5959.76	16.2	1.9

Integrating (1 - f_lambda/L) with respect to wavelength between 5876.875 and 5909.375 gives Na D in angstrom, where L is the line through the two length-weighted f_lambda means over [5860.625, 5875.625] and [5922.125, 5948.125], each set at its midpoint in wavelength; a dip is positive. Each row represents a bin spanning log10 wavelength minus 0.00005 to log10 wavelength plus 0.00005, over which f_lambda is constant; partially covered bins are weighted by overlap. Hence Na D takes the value 4.6 angstrom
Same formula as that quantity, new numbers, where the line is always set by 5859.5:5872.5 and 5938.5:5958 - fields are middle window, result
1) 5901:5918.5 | 1.7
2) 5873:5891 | 2.0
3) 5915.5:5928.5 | -0.2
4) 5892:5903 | 1.4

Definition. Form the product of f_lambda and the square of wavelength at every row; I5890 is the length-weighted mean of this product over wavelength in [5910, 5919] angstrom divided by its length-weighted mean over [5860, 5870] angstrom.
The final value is 0.9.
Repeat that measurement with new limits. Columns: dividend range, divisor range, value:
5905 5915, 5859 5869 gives 0.84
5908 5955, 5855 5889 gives 1.03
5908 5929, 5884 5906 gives 1.16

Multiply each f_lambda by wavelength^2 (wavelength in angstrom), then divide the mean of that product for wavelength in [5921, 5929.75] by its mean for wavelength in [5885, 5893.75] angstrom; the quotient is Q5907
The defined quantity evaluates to 1.27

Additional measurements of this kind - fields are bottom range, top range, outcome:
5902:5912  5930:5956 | 1.15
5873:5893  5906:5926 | 1.11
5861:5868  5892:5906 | 0.79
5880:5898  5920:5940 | 1.22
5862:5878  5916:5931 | 1.02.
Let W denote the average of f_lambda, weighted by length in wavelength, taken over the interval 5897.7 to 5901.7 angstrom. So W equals 13.5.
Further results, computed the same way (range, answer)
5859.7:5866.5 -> 16.4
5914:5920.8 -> 14.5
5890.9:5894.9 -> 11.3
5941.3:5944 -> 12.6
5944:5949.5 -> 13.9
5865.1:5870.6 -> 13.6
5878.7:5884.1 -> 13.3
